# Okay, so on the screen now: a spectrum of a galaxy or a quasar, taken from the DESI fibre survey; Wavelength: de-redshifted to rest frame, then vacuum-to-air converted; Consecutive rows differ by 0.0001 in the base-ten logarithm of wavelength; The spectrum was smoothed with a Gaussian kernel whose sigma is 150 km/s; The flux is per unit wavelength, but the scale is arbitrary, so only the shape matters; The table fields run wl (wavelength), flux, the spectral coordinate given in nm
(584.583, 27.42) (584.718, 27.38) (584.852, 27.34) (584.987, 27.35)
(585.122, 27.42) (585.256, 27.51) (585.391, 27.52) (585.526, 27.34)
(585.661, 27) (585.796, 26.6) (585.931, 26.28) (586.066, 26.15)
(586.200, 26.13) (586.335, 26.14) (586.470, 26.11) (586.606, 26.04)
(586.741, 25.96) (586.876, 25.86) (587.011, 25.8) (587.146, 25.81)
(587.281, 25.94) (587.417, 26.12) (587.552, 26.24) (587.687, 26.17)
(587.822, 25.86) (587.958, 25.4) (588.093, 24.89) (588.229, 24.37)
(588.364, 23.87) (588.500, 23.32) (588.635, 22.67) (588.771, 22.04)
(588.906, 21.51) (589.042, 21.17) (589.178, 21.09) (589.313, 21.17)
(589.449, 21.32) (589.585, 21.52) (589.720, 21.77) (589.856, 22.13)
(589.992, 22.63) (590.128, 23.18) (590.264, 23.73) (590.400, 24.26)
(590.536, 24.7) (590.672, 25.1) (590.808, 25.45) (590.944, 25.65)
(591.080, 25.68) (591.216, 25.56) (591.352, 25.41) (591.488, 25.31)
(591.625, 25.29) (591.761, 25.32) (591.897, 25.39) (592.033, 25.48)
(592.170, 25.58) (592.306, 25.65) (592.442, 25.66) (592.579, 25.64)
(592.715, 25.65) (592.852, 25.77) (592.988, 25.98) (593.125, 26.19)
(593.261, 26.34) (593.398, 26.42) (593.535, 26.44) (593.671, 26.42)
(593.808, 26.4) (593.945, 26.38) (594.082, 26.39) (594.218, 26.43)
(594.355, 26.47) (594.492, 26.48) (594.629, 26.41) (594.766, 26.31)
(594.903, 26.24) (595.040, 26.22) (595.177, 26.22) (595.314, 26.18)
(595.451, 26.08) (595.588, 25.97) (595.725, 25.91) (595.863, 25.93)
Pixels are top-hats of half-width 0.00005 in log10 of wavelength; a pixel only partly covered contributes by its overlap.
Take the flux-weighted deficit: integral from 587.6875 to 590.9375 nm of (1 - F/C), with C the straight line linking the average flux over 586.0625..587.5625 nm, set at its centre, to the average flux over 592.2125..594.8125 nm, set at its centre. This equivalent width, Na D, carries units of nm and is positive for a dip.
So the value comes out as 0.35 nm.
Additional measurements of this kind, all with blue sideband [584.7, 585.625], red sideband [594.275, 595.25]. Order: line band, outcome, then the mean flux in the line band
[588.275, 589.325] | 0.19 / 22.2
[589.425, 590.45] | 0.16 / 22.6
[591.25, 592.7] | 0.06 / 25.5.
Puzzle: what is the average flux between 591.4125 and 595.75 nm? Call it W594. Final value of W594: 26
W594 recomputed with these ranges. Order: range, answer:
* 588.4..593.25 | 24.1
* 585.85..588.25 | 25.9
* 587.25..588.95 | 24.5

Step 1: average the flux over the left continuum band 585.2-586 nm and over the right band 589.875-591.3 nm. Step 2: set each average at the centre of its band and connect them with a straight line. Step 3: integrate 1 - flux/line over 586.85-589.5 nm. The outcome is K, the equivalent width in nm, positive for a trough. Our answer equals 0.178 nm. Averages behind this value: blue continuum 27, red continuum 24.5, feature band 24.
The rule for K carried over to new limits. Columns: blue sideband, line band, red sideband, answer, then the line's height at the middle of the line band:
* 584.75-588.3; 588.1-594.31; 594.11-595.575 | 0.417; 26.3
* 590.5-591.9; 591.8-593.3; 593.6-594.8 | 0.006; 25.8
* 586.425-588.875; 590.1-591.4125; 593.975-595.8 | 0.034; 25.6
